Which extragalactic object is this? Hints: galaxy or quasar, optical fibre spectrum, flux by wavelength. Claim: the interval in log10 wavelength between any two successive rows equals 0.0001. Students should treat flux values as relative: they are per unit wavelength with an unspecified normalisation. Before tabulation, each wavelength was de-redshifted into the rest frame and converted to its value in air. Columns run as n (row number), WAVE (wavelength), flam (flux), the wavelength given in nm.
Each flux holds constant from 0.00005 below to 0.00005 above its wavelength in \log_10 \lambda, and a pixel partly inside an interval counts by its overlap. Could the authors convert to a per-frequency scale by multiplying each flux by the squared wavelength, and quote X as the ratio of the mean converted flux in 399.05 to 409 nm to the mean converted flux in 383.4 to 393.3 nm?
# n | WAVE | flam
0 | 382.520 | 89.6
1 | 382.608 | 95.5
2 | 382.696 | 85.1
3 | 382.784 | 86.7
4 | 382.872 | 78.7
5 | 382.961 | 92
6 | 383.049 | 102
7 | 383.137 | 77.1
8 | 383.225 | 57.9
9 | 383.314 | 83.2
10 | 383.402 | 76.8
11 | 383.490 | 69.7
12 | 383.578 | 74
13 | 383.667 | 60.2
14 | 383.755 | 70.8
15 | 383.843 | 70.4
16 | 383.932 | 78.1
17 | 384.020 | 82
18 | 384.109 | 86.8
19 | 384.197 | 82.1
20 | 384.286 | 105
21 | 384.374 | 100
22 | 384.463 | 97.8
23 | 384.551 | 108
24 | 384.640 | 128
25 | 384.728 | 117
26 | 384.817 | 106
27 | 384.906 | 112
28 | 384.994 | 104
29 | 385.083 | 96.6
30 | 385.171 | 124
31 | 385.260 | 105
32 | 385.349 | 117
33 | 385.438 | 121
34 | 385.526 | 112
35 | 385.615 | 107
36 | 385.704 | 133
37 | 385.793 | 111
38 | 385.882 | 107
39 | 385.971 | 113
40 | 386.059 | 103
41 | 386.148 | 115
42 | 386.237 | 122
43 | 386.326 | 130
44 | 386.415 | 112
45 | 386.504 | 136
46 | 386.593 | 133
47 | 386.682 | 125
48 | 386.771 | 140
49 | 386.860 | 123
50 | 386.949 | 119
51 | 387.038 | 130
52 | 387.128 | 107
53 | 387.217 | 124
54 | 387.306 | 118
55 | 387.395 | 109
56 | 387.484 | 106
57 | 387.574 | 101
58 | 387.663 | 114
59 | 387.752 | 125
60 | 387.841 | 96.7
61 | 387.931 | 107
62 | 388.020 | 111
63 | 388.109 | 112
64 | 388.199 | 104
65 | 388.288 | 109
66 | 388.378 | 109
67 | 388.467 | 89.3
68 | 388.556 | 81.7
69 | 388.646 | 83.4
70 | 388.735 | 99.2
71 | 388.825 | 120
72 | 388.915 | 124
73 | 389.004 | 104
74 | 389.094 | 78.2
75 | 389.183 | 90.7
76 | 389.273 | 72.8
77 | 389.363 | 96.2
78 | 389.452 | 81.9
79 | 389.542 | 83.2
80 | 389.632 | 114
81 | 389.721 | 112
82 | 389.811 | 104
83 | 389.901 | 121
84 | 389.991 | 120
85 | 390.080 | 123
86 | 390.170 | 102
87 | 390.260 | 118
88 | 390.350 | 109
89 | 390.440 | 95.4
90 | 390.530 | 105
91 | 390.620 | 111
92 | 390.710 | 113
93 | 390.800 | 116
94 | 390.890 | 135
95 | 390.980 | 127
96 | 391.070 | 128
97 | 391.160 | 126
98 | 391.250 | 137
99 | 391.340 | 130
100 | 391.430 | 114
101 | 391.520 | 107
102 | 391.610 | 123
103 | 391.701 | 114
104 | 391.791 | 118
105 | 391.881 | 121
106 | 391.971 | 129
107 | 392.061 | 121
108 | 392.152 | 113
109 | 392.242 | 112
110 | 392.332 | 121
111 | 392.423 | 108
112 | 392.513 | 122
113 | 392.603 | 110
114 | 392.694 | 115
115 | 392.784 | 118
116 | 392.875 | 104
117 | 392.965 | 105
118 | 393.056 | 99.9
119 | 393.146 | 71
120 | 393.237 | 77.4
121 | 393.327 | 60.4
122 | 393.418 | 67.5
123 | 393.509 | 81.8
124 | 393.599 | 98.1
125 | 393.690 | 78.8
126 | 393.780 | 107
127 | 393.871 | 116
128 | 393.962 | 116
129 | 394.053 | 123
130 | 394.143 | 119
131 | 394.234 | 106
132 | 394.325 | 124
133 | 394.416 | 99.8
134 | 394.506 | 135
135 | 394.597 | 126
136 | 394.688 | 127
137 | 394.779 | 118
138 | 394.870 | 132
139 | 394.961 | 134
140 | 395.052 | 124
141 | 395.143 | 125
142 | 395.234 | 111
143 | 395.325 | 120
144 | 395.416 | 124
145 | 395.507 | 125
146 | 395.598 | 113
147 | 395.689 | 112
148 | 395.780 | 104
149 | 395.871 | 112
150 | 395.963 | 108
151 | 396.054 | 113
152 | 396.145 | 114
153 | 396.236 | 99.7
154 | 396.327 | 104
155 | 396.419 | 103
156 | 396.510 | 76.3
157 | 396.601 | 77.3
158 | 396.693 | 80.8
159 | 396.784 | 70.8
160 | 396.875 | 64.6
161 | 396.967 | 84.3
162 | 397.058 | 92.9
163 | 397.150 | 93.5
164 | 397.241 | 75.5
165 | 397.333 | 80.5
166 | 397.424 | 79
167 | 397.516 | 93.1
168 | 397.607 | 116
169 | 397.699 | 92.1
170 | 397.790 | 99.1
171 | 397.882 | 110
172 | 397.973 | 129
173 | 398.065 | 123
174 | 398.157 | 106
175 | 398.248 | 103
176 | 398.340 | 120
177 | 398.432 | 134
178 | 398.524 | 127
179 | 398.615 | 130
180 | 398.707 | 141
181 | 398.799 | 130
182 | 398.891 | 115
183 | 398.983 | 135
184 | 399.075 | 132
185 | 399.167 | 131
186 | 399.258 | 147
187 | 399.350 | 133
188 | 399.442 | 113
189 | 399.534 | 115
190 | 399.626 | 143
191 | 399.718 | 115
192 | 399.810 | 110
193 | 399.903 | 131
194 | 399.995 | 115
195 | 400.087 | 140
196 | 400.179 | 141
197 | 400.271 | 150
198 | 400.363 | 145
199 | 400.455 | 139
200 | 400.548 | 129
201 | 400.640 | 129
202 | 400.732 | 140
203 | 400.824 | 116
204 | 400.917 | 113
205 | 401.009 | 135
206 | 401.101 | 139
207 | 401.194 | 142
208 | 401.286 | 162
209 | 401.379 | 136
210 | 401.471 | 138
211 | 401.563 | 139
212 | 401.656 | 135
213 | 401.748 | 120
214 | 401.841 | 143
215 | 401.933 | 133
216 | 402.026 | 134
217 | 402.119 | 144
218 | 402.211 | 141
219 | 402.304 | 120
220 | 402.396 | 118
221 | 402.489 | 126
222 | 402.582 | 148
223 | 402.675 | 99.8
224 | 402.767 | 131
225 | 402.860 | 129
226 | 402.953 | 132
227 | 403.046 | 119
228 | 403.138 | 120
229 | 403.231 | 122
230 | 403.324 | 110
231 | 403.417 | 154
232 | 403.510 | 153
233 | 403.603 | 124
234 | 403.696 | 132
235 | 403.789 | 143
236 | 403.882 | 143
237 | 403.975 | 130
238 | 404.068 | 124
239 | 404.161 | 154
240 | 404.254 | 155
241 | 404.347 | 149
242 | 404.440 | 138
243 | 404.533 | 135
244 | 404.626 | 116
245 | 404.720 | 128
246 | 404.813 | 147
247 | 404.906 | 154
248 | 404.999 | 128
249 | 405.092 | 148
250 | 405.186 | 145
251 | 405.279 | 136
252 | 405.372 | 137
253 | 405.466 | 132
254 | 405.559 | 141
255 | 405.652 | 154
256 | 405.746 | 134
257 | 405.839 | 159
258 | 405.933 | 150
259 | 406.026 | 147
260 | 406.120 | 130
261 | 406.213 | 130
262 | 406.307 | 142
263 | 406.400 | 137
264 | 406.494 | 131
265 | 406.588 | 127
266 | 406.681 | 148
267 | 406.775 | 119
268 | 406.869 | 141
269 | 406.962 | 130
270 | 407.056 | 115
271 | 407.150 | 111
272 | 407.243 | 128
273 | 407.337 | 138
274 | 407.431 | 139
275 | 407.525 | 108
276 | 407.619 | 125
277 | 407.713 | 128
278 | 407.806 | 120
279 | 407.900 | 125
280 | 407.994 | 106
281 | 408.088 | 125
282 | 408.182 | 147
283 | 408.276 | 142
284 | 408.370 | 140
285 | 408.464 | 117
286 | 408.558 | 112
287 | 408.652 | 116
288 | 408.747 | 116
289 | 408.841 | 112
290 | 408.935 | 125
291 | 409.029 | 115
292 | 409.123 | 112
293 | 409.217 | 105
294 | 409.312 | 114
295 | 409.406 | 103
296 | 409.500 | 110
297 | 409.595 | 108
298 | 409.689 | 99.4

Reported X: 1.32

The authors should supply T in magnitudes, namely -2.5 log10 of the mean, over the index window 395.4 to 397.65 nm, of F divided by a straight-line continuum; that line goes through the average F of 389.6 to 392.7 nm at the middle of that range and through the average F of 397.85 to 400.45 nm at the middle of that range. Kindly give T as 0.28 mag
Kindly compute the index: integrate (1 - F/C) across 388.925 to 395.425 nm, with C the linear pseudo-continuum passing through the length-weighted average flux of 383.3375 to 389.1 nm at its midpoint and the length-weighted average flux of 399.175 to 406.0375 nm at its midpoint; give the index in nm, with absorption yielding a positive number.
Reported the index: 0.34 nm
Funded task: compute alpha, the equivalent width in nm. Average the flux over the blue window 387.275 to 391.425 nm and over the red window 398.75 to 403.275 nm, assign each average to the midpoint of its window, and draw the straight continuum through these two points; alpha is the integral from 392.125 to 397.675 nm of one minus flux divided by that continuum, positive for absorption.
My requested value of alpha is 0.70 nm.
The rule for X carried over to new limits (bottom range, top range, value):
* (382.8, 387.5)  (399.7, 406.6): 1.42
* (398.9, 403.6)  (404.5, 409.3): 1.02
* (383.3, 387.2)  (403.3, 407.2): 1.43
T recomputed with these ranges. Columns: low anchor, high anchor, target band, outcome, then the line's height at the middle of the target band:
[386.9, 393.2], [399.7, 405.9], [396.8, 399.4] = 0.137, 126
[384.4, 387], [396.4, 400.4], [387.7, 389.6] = 0.166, 115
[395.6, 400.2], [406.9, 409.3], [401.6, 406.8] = -0.152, 118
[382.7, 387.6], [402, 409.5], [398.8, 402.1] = -0.074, 124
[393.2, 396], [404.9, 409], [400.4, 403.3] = -0.072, 123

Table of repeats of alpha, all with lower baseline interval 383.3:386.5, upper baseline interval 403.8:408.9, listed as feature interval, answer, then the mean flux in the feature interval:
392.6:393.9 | 0.237 nm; 93.2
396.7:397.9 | 0.322 nm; 87.8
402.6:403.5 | 0.016 nm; 126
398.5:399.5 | -0.064 nm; 130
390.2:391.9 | -0.112 nm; 118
